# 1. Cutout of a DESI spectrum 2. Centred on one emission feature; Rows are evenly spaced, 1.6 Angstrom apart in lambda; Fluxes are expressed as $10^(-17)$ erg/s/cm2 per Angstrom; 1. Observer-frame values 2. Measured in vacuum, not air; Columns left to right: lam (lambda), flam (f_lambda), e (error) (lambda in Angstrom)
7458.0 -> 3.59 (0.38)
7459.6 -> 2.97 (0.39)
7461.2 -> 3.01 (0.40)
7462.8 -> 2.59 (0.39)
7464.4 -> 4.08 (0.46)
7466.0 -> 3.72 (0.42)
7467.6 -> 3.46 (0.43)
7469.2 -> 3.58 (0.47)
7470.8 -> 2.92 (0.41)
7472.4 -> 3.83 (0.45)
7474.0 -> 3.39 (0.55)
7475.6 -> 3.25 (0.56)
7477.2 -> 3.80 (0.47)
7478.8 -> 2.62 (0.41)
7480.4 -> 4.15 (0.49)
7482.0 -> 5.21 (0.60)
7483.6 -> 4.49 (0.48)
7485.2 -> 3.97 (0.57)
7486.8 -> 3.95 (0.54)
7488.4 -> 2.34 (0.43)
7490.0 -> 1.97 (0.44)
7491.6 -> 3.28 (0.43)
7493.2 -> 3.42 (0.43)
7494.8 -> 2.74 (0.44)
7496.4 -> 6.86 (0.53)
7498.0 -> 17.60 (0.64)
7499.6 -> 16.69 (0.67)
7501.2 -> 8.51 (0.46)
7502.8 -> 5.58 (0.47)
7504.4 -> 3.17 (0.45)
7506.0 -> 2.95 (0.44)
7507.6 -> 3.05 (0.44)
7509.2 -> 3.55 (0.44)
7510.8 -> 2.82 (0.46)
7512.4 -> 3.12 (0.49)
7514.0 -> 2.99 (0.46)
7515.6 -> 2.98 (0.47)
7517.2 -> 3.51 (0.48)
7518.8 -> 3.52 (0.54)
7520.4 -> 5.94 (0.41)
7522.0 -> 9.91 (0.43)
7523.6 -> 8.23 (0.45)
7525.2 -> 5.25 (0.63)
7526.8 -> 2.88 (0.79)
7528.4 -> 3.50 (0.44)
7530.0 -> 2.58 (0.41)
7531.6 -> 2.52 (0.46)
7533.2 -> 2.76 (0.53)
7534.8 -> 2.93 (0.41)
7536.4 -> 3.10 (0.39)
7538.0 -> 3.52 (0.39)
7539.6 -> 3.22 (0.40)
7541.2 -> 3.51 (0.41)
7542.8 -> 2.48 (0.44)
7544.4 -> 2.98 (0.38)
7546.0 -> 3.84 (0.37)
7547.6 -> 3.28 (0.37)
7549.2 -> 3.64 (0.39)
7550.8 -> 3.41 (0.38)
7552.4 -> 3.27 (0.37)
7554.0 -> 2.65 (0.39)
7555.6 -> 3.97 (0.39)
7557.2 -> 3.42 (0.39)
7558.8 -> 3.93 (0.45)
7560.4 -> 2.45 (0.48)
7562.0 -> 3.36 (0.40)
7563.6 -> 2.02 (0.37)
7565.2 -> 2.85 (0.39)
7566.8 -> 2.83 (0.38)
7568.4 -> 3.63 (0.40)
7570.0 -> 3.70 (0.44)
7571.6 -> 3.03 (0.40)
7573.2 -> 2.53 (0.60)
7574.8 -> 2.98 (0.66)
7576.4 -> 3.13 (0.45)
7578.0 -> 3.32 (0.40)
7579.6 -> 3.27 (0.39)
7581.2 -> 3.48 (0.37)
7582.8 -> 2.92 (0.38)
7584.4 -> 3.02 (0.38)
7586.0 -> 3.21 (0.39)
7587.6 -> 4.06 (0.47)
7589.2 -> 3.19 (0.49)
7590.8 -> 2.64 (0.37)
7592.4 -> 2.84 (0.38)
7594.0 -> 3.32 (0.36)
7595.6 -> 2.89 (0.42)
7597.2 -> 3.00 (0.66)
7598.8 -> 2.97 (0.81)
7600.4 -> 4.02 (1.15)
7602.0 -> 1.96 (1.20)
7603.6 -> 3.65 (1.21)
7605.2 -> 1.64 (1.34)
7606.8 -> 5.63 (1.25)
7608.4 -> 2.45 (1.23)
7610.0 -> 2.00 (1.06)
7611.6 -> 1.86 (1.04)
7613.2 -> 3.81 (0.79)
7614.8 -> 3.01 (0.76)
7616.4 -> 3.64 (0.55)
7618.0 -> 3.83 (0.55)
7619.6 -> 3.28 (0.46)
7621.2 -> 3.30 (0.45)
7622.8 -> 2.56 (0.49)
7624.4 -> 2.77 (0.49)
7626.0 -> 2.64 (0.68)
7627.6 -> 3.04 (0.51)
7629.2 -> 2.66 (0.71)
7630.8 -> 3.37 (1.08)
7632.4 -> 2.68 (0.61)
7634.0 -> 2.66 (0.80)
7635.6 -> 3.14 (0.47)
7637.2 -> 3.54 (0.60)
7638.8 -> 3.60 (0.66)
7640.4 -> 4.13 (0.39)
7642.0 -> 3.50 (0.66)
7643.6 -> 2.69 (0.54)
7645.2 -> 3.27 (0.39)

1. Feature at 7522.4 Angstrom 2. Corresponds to [N II]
